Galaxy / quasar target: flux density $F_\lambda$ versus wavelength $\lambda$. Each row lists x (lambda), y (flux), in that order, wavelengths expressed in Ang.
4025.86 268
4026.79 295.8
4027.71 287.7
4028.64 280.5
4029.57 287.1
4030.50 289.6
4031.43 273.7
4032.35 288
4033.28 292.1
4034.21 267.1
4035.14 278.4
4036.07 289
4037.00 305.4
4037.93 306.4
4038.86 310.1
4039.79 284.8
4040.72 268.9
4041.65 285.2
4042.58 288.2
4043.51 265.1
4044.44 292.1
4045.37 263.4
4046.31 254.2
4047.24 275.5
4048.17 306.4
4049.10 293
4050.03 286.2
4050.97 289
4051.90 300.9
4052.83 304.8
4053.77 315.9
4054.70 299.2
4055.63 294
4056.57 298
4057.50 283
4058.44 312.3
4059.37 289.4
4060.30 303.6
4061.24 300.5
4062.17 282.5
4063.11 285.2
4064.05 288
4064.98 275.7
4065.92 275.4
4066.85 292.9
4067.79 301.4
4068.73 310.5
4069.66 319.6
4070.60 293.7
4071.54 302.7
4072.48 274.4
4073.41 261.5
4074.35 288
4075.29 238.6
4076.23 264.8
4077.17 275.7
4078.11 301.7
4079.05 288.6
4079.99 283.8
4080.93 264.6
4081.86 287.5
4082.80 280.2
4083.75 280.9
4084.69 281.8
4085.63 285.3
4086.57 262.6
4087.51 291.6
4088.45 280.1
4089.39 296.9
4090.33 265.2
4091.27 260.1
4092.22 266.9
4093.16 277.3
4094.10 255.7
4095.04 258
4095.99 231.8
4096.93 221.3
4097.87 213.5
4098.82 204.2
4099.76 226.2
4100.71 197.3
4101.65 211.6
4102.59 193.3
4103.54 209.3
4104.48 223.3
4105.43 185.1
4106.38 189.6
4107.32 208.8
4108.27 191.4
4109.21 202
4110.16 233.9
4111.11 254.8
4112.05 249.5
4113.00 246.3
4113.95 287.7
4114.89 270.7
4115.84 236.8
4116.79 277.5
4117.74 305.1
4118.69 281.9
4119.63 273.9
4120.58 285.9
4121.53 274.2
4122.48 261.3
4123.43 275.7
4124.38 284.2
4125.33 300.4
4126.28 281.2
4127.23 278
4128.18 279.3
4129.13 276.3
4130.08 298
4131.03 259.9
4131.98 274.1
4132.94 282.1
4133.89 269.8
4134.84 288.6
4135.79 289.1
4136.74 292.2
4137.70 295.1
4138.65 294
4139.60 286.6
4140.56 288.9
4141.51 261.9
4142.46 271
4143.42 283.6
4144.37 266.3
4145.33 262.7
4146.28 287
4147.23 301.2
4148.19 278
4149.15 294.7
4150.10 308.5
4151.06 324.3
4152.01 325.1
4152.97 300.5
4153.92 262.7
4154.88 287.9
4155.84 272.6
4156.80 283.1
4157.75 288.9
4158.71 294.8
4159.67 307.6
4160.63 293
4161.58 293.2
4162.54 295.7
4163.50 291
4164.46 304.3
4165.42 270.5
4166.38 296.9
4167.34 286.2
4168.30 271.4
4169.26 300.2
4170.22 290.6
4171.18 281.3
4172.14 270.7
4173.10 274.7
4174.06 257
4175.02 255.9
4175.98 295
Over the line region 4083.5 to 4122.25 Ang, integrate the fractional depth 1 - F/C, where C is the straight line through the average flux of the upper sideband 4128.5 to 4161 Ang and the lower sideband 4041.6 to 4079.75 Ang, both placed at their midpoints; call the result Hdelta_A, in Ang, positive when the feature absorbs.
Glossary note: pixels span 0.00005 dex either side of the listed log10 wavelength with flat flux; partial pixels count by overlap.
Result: 5.4 Ang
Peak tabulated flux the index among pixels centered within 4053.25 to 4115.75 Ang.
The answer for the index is 319.6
